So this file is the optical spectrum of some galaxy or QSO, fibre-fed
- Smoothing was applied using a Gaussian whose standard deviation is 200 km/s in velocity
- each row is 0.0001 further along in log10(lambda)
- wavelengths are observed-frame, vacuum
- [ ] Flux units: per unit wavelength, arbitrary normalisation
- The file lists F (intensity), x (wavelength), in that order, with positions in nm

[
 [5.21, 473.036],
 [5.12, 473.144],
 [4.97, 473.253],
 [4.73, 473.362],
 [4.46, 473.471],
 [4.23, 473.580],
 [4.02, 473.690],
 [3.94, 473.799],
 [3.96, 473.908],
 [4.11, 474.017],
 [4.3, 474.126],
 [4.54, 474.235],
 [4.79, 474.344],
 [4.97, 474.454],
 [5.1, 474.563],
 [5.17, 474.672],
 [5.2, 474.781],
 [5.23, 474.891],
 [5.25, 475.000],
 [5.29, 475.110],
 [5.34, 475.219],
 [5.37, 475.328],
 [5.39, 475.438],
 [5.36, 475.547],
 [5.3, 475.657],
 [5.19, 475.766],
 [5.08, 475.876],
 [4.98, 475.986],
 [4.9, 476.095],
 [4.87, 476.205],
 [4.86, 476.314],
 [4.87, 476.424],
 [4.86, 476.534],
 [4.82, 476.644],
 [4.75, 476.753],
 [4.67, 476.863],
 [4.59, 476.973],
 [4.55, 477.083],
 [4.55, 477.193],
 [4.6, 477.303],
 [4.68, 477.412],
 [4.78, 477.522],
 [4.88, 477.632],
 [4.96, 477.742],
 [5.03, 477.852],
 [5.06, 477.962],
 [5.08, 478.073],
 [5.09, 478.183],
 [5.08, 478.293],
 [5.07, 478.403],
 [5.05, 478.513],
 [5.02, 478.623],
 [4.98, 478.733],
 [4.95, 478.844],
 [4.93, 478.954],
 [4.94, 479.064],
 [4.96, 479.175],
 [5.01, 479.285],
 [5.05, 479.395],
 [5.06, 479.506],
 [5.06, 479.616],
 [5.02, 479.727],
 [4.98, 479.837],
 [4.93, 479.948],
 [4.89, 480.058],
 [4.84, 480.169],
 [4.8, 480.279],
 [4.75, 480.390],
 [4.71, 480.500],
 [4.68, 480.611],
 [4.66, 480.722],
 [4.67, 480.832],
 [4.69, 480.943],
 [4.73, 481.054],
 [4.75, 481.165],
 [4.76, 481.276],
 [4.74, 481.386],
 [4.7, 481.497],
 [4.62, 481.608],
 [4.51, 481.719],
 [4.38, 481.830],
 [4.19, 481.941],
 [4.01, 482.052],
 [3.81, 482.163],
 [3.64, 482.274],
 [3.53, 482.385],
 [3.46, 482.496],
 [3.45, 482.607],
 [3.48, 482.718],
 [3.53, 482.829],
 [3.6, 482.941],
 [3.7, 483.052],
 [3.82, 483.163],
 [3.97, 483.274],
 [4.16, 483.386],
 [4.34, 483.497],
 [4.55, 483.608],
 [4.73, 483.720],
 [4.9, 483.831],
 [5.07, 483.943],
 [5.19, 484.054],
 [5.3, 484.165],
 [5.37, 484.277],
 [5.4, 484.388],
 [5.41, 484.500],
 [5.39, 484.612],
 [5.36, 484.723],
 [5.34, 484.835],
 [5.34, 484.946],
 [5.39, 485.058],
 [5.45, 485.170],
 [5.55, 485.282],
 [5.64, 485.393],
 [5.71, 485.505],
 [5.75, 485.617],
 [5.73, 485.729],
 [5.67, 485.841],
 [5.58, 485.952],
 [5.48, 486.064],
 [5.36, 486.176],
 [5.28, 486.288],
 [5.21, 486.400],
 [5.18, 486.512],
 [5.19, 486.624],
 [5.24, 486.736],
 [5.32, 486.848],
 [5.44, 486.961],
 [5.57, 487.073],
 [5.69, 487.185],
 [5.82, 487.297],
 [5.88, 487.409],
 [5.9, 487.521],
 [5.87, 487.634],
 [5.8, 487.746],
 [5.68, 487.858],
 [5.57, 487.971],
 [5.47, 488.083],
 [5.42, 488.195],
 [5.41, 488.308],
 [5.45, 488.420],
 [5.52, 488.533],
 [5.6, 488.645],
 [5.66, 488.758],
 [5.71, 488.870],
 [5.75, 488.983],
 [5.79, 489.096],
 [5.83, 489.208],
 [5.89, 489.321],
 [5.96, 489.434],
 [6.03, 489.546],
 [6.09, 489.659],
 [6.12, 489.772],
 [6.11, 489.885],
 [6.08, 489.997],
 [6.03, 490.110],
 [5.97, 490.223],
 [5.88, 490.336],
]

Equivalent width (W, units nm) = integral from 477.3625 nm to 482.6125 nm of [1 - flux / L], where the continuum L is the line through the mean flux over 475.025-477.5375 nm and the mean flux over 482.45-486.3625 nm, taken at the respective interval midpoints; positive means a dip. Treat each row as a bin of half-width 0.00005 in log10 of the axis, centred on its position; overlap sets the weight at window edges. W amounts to 0.23 nm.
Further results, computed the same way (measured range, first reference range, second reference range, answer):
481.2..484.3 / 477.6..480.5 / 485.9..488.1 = 0.58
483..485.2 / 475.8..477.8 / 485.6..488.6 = 0.17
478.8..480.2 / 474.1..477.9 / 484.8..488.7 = 0.05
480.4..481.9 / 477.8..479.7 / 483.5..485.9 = 0.14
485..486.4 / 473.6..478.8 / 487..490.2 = 0.01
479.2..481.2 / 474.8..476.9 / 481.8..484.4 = -0.13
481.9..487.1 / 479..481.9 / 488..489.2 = 0.36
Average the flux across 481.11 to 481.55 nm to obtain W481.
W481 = 4.74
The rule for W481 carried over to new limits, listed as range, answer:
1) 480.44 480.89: 4.68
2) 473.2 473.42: 4.84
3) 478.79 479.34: 4.96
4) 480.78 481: 4.67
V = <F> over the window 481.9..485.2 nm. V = 4.49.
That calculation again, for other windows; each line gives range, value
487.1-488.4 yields 5.68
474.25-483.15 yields 4.74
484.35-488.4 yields 5.51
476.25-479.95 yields 4.9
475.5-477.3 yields 4.87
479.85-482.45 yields 4.52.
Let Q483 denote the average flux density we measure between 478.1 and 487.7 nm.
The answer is 4.91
